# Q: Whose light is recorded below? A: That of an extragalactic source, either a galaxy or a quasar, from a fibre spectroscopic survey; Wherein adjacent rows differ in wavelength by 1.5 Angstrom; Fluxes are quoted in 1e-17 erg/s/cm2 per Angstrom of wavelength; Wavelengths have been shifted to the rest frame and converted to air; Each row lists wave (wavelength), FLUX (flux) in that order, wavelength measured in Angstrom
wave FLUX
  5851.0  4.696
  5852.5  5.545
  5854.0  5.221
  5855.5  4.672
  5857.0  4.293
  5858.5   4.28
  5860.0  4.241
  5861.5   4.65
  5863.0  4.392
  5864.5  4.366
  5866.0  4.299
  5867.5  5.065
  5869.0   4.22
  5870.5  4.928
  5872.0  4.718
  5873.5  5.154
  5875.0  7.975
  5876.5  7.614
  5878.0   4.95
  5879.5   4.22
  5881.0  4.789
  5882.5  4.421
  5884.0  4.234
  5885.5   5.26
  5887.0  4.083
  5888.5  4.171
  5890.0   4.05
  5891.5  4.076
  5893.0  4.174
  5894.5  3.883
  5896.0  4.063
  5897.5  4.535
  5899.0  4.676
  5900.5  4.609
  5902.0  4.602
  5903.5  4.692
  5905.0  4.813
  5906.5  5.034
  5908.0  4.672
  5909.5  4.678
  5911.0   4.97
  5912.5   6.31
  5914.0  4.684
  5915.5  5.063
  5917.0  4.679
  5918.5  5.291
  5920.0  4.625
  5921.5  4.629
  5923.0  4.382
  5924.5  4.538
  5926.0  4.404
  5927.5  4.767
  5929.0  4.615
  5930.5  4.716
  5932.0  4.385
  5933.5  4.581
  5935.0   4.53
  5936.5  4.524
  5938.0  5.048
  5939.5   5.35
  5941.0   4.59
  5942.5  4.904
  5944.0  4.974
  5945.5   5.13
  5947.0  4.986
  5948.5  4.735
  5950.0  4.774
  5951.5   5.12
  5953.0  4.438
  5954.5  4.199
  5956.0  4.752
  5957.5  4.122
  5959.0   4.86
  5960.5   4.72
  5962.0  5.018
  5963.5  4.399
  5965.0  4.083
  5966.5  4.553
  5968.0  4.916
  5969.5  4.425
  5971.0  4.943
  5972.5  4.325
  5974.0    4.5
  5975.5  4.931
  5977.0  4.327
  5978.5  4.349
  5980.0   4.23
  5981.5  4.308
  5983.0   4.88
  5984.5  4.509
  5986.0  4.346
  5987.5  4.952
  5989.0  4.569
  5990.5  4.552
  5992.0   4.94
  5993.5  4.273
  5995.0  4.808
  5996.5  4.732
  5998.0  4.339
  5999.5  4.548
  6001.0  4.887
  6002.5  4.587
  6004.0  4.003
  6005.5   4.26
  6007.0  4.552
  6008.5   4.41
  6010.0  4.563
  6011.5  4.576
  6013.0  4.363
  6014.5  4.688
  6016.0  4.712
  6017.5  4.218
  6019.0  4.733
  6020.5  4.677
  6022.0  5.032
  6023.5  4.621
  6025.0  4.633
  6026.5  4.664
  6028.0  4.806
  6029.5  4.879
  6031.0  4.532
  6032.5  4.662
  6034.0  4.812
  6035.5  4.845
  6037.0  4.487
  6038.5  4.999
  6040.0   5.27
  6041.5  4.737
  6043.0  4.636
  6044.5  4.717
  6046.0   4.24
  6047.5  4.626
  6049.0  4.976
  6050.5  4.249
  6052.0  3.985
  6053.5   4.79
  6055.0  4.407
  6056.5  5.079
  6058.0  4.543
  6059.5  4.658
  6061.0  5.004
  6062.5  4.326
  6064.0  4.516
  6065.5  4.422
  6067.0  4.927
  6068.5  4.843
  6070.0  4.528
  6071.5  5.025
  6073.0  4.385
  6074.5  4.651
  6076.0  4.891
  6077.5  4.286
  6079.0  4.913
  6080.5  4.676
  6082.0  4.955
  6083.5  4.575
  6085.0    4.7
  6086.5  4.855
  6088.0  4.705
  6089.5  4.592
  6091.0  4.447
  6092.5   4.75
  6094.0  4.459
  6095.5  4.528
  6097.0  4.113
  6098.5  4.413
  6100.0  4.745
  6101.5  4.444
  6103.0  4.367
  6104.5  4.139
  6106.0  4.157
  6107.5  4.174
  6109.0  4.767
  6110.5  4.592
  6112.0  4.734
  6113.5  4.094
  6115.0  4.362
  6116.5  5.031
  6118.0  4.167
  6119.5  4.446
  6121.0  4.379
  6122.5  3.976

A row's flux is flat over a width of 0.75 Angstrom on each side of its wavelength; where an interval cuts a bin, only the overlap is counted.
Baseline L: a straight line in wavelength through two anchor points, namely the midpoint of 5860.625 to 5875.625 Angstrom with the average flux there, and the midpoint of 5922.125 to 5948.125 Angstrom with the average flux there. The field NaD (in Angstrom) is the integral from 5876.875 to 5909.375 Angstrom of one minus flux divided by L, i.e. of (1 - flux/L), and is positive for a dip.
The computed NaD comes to 2.3 Angstrom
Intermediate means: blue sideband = 4.95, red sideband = 4.73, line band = 4.52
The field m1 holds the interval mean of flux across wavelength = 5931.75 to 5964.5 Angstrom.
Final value 4.73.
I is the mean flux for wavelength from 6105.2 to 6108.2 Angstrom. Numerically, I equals 4.16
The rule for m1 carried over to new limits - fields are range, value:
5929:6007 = 4.63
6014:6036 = 4.7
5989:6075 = 4.63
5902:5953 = 4.82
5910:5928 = 4.86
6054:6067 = 4.64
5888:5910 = 4.45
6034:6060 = 4.67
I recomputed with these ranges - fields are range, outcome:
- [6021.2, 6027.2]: 4.74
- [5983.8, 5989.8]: 4.59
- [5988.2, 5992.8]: 4.69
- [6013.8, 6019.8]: 4.59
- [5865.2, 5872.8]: 4.65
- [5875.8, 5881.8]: 5.37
